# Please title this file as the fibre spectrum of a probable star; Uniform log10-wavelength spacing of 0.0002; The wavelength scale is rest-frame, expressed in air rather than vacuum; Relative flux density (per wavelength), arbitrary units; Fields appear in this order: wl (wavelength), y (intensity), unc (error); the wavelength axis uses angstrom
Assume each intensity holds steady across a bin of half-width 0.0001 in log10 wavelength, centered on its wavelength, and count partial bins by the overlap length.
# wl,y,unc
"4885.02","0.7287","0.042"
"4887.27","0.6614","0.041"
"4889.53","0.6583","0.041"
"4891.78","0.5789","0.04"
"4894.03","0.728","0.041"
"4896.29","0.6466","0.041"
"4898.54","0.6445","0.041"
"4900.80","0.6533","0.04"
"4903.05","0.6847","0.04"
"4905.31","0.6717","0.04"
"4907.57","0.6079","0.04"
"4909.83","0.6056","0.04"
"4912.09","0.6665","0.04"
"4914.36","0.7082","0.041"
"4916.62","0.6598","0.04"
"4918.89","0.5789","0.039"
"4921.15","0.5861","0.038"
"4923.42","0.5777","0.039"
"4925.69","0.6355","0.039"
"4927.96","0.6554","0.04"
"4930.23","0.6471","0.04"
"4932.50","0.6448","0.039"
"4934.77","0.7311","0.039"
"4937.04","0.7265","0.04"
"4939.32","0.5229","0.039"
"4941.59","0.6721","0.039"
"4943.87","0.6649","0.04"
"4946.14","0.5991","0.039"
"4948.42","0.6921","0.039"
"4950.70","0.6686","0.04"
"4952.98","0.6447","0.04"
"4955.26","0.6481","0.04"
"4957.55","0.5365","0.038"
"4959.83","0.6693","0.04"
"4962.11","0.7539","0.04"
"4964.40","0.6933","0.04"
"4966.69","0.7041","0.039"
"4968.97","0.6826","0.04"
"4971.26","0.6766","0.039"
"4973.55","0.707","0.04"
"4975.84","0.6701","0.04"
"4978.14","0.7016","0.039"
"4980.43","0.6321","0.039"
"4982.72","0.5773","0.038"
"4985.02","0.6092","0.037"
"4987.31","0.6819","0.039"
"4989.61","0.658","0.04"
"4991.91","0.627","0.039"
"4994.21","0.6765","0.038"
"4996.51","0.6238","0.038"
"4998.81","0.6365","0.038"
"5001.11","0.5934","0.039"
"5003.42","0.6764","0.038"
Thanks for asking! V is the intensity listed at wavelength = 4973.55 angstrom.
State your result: 0.707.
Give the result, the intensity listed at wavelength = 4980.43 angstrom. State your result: 0.6321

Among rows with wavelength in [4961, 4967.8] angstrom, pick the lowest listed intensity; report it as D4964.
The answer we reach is 0.6933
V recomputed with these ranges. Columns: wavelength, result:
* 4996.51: 0.6238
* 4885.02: 0.7287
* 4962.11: 0.7539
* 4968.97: 0.6826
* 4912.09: 0.6665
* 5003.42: 0.6764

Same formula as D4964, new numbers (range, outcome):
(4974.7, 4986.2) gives 0.5773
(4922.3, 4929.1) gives 0.5777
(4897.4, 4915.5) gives 0.6056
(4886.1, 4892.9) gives 0.5789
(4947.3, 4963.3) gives 0.5365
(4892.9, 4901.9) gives 0.6445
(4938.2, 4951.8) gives 0.5229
